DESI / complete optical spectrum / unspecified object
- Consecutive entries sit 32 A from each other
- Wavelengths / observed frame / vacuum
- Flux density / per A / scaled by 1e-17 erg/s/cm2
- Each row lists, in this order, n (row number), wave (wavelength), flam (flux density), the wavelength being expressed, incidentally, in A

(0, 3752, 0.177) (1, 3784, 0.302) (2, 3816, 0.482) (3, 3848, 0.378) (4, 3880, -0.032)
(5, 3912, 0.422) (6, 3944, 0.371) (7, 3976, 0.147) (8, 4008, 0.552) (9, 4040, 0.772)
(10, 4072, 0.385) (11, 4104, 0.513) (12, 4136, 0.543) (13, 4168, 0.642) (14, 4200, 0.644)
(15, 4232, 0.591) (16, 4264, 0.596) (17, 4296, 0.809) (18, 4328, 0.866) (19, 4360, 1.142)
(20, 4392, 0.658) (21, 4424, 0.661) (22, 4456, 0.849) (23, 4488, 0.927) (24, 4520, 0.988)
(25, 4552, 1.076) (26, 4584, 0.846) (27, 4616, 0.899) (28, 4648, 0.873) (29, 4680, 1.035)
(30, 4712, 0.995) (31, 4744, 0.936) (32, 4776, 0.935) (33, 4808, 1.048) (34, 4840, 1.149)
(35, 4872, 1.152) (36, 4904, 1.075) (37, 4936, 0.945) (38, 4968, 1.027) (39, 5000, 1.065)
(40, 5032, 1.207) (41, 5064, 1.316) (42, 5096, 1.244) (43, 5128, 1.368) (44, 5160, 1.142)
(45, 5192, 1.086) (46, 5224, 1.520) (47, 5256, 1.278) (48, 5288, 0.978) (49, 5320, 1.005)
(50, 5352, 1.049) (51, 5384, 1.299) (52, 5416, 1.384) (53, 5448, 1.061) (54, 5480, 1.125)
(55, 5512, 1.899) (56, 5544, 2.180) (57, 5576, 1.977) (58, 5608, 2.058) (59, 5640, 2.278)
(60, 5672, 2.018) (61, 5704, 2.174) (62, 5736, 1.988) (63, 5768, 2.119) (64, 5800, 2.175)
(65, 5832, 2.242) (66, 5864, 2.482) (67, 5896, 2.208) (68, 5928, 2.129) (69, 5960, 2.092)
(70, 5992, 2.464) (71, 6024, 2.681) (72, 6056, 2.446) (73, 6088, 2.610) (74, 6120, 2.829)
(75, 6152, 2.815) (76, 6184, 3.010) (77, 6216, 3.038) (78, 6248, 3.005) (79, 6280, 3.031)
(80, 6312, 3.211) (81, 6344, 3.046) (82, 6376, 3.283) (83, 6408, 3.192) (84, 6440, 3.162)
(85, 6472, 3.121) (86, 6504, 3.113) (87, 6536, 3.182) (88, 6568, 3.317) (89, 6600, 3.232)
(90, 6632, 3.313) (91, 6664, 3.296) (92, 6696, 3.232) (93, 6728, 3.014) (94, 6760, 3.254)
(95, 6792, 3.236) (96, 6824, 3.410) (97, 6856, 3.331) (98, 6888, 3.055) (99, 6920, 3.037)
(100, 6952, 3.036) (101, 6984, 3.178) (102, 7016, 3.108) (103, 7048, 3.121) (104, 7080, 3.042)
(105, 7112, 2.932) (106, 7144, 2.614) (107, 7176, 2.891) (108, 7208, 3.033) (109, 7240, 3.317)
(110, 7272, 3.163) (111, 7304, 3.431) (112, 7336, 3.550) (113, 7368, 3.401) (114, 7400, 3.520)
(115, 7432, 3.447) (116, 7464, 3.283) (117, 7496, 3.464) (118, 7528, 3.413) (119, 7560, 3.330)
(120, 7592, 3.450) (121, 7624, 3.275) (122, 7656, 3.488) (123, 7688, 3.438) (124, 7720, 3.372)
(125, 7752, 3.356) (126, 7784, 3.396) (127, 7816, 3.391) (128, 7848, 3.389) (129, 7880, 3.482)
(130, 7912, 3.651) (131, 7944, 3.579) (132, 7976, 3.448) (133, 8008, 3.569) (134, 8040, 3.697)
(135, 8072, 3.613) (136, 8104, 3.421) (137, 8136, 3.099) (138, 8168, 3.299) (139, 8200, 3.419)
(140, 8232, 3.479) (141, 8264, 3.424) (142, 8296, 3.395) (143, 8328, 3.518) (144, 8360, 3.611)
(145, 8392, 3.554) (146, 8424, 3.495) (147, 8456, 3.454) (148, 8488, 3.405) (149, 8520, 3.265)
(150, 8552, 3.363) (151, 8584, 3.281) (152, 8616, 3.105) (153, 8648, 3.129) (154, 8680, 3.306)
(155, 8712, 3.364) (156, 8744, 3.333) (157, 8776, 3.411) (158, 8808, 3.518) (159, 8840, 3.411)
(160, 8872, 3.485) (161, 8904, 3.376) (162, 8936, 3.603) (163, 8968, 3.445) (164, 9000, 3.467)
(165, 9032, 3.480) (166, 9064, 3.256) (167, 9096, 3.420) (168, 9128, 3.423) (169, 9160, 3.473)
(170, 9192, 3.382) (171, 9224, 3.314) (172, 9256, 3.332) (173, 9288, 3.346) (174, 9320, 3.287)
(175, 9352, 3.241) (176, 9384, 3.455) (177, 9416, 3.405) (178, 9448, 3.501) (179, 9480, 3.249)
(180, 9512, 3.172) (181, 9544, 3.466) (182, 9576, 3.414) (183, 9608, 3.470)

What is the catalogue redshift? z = 0.38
